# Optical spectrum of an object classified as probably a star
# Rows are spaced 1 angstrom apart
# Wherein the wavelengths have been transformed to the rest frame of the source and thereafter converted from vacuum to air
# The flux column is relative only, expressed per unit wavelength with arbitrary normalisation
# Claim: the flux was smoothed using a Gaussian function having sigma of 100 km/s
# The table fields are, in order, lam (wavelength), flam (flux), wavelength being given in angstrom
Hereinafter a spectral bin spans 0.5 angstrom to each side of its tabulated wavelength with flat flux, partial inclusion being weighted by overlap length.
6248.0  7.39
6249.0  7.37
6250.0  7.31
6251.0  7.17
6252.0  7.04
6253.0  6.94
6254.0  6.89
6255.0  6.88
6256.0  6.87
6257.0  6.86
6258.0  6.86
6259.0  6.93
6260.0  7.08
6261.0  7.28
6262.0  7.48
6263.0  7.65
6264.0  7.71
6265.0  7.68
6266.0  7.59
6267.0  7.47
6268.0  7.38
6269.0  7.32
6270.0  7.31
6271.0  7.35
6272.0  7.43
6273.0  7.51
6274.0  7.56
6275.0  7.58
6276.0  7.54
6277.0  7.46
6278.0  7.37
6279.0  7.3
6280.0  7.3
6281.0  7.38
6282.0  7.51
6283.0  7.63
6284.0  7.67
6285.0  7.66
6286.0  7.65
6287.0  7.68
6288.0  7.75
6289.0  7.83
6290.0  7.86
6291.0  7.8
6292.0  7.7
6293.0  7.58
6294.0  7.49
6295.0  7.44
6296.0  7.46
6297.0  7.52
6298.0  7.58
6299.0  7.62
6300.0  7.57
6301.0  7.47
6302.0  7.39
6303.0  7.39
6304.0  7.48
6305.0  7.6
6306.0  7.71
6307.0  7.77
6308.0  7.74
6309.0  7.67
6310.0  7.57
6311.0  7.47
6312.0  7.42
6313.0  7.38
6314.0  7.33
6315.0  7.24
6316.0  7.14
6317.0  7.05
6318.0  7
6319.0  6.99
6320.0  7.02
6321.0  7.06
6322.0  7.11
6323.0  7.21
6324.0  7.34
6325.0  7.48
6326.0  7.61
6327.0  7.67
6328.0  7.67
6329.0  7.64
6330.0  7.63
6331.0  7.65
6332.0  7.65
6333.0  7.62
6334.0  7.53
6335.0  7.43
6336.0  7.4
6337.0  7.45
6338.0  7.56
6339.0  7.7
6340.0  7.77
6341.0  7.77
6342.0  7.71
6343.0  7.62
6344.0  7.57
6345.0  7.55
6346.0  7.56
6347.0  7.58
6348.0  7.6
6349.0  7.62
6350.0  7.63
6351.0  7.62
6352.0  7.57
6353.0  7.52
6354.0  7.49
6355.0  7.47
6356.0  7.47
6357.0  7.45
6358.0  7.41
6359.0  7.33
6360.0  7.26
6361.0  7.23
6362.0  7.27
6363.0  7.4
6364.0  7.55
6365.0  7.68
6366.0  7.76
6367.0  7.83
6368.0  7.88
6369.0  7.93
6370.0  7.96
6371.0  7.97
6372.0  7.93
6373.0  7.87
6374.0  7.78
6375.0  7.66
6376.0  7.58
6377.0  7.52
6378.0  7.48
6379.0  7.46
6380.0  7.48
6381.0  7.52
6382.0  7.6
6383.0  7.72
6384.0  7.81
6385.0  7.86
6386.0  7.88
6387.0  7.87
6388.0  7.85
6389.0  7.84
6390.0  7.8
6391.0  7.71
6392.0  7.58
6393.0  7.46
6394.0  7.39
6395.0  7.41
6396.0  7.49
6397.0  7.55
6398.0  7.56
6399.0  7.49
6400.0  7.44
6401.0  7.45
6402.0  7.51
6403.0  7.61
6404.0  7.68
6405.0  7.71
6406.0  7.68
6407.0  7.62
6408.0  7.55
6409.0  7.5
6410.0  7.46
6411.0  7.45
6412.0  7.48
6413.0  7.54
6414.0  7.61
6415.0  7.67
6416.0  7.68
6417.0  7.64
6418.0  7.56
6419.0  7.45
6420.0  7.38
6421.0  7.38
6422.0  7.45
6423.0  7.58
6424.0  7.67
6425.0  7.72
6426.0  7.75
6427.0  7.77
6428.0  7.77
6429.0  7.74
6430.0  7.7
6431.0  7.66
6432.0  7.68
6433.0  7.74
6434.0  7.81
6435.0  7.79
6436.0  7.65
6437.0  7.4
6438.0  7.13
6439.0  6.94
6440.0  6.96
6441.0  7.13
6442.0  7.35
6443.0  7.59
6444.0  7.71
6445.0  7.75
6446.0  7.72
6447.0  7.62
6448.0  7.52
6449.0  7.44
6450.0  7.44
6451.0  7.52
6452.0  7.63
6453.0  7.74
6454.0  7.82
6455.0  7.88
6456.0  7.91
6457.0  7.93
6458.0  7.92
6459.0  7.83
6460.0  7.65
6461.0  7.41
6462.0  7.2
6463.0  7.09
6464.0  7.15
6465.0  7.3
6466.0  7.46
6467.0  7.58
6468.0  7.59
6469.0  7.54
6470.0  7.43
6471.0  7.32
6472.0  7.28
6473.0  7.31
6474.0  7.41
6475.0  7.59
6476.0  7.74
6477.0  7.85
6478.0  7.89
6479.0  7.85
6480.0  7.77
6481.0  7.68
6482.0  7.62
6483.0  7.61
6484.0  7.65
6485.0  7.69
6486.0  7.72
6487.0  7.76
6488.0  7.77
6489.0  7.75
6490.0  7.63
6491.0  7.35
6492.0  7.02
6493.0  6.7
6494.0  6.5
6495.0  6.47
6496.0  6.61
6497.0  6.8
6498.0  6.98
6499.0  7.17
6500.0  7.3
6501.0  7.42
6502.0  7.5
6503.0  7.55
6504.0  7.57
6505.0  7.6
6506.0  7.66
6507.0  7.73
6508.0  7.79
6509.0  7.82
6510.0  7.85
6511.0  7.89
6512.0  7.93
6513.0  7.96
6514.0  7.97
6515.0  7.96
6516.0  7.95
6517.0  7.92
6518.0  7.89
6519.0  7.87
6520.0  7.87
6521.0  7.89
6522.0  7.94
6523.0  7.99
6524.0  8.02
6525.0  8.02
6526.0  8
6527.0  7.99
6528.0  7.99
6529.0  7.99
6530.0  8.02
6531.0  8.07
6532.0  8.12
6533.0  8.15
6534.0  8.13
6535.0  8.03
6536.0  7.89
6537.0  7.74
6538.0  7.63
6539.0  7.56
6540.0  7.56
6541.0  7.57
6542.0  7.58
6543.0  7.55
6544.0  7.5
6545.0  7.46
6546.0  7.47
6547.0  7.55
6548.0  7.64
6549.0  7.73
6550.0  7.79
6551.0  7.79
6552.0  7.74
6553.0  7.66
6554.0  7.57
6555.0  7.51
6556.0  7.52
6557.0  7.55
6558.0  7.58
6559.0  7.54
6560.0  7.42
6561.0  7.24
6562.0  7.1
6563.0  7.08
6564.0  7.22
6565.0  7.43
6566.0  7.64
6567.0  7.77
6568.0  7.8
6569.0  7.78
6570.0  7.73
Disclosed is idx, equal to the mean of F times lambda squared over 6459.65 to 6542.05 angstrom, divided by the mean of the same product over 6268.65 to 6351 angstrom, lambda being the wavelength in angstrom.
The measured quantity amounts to 1.1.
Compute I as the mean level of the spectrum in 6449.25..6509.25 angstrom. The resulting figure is 7.49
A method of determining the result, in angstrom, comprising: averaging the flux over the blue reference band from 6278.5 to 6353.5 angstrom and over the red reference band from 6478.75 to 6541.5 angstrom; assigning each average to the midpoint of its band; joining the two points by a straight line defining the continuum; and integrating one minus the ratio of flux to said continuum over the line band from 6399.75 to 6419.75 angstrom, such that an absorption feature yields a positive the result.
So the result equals 0.1 angstrom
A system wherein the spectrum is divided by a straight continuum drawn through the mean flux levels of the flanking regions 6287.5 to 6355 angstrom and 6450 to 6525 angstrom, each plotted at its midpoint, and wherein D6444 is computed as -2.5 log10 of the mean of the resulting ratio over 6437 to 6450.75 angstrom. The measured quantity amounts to 0.023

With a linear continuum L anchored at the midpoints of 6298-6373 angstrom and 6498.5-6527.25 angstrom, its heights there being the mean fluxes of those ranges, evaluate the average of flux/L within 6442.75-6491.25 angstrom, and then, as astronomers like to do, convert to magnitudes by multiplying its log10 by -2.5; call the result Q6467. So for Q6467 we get 0.02 mag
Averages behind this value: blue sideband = 7.52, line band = 7.61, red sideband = 7.79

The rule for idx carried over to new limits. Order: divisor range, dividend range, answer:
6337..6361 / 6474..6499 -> 1.02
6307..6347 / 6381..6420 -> 1.04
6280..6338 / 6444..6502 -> 1.05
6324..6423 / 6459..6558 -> 1.05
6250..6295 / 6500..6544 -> 1.14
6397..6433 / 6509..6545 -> 1.07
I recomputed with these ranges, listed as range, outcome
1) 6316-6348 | 7.47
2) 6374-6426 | 7.59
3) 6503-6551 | 7.82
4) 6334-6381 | 7.59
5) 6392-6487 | 7.57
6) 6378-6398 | 7.64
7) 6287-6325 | 7.46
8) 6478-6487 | 7.71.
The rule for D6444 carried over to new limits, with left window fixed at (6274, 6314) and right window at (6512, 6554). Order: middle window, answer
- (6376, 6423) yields 0.01 mag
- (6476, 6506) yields 0.05 mag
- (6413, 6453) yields 0.02 mag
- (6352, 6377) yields 0.00 mag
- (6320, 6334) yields 0.02 mag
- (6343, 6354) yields 0.01 mag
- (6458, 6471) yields 0.04 mag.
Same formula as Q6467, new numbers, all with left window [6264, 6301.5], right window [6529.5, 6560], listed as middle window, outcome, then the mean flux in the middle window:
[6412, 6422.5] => 0.01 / 7.53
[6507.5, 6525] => -0.03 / 7.92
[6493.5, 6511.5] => 0.05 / 7.35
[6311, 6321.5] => 0.06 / 7.18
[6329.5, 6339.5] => 0.00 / 7.56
